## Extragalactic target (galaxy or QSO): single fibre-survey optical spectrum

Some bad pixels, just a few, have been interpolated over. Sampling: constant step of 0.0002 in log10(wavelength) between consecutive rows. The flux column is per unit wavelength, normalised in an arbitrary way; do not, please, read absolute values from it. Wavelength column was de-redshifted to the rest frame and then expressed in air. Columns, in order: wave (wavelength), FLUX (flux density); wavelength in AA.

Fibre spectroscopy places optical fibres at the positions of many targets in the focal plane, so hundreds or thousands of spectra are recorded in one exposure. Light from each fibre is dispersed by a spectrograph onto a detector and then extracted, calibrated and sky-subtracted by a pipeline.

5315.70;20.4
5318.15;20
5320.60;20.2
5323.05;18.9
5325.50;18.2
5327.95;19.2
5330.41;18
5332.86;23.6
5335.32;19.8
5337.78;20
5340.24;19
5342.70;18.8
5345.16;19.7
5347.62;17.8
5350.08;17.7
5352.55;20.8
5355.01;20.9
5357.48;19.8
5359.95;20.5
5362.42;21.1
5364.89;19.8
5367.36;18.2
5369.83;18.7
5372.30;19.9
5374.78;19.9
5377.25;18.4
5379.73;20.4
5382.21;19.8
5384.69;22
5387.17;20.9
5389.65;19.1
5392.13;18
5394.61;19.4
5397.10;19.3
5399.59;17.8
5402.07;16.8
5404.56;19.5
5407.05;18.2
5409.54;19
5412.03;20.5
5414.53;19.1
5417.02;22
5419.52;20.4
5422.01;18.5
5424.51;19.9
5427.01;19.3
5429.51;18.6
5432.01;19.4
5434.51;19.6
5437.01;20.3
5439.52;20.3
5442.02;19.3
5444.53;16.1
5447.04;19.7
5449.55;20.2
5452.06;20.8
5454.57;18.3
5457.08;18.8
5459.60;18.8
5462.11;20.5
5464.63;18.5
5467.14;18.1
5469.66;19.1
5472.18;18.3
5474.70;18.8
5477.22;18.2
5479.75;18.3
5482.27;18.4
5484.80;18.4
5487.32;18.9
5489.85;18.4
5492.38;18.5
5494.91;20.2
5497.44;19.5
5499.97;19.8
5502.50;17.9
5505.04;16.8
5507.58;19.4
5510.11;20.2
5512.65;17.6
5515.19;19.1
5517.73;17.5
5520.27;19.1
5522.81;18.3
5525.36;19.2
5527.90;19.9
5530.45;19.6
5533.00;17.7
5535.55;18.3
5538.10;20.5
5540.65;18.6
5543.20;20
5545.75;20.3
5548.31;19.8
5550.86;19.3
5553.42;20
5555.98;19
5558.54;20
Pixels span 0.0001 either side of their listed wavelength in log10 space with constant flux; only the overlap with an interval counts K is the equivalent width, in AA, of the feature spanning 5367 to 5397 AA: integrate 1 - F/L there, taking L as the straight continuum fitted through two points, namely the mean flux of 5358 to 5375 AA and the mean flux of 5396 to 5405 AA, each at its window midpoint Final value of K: -0.88 AA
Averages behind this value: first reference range 19.7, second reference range 18.2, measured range 19.6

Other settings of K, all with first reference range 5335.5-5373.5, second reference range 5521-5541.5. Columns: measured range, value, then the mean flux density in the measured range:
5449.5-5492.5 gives 0.8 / 18.8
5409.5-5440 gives -0.7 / 19.8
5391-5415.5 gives 0.8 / 18.8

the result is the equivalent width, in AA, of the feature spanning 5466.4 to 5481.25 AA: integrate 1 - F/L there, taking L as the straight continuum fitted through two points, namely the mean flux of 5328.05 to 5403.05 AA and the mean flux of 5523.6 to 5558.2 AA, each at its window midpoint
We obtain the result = 0.7 AA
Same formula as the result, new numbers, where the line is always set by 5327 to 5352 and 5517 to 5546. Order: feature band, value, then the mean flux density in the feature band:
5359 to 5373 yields -0.24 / 19.7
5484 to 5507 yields 0.47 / 18.7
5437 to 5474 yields 0.20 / 19.1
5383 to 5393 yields -0.39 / 20.1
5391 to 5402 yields 0.49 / 18.4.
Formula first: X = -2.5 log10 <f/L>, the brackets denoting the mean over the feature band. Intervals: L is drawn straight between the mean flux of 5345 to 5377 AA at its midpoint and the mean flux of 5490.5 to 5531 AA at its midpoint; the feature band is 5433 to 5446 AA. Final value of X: 0.00 mag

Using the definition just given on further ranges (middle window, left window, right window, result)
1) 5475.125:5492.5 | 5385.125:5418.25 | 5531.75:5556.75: 0.05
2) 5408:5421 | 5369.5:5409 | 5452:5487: -0.06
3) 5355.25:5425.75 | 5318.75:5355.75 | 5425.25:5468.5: -0.01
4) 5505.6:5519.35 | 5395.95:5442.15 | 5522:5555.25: 0.04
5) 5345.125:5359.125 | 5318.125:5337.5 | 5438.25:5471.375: 0.01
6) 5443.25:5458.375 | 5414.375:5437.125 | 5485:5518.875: 0.02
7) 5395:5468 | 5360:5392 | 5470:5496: 0.00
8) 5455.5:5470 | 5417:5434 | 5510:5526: 0.01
